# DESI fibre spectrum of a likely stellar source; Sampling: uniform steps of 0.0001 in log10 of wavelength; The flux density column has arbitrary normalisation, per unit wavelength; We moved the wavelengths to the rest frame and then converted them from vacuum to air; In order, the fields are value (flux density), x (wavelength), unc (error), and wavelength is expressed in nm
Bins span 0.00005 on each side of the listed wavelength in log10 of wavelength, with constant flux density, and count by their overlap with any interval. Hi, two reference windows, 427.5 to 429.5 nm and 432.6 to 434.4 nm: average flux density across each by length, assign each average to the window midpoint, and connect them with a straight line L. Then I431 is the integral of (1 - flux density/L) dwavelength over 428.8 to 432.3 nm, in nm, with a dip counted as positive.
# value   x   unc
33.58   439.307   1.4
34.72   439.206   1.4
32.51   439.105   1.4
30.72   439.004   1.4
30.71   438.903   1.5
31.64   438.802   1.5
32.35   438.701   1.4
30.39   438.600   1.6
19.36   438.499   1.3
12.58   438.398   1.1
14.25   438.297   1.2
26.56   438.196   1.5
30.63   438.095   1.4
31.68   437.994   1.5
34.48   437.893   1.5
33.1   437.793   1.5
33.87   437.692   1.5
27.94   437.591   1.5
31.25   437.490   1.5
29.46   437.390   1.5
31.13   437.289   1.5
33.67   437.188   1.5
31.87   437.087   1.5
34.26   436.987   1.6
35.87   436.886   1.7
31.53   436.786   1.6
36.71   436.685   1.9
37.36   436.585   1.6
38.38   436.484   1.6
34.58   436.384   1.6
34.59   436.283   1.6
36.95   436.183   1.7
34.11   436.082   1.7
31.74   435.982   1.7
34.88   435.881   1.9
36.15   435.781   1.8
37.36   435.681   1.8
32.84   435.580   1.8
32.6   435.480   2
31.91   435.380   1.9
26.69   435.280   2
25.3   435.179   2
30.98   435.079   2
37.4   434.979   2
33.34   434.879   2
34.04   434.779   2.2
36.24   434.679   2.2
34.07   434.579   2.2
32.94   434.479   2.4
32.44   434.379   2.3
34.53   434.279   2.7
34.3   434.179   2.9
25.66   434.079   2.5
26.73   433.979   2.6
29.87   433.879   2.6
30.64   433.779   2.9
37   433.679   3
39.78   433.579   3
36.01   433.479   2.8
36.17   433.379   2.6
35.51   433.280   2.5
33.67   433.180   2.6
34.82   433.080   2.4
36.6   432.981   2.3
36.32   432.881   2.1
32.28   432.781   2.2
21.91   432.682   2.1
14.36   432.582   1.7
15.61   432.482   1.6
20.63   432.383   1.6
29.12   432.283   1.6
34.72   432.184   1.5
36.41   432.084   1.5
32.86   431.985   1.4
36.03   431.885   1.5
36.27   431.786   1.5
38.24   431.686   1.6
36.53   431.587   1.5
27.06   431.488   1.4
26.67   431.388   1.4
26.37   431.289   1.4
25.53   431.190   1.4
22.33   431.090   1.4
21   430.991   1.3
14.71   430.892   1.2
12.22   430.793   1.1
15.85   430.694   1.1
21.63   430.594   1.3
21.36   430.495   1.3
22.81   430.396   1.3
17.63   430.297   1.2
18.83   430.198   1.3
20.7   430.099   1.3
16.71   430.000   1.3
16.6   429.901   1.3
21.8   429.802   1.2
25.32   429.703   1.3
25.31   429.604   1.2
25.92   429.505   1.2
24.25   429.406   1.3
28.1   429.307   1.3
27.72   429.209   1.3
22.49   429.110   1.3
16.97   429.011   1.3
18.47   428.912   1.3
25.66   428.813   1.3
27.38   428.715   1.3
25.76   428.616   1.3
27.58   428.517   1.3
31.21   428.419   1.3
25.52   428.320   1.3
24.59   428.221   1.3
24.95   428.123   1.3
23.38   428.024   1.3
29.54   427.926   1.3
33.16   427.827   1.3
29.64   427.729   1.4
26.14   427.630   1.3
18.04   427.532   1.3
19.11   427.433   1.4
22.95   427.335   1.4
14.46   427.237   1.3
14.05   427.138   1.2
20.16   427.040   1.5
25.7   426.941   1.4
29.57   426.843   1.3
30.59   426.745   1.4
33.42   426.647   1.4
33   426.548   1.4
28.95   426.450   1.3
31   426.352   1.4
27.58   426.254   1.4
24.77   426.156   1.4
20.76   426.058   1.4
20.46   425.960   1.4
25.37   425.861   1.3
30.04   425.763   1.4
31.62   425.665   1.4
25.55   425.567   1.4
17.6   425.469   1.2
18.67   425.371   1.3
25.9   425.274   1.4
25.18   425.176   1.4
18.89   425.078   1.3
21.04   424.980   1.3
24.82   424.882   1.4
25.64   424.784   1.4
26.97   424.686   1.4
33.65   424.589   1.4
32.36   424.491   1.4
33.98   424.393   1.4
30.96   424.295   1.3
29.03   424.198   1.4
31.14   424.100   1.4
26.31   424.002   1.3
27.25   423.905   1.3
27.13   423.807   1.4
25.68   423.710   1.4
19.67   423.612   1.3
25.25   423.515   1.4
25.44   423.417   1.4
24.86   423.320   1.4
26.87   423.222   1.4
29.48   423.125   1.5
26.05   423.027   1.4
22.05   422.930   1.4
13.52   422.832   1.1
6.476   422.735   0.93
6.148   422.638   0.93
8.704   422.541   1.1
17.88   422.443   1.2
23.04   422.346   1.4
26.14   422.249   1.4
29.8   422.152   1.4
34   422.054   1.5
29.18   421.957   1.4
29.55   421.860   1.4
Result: 0.48 nm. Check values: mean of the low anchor 25.6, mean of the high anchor 32.7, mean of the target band 24.7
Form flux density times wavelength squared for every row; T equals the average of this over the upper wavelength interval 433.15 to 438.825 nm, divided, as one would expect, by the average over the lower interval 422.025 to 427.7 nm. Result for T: 1.38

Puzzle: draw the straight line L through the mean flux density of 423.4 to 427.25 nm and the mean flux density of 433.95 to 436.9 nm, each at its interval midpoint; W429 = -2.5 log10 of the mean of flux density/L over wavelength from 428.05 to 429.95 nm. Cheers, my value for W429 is 0.17 mag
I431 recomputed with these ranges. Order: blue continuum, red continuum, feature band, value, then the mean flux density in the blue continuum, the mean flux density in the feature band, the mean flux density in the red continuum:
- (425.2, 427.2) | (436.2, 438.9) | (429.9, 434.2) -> 0.14 nm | 25.7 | 27.5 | 30.8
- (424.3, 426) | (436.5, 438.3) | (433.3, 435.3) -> -0.16 nm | 25.9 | 32.8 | 32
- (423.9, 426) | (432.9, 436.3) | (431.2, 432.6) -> 0.09 nm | 26.5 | 29.6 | 33.5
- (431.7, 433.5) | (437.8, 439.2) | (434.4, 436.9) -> -0.38 nm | 31.1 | 33.9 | 27.9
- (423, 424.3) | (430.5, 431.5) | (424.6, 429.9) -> -0.23 nm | 26.7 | 24.9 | 21.1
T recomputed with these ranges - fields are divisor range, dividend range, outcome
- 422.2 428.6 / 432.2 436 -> 1.33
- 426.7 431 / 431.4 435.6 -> 1.43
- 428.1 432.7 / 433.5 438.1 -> 1.39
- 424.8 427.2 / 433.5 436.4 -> 1.37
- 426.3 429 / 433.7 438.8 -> 1.29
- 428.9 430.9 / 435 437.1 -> 1.66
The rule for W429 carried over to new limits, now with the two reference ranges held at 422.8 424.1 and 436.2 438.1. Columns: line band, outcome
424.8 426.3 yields 0.10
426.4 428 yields 0.07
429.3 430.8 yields 0.35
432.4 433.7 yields -0.01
